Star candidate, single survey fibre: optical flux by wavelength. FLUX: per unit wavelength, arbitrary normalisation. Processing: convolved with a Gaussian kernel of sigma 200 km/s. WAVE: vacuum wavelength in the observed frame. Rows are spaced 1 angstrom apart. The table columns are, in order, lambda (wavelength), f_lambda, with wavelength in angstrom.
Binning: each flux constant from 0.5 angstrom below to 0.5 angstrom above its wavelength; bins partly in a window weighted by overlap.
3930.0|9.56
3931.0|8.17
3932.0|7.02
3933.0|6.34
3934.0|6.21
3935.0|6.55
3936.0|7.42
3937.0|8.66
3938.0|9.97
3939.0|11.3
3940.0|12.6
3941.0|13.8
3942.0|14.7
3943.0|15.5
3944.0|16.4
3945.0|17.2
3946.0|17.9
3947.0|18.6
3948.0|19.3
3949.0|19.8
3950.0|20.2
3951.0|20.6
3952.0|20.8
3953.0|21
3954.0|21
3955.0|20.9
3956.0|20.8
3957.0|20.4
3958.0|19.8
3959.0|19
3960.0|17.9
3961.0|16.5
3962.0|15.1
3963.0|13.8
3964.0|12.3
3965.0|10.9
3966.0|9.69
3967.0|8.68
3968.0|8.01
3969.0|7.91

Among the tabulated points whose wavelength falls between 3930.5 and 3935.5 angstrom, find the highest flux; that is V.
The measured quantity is 8.17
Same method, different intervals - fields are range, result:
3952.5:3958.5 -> 21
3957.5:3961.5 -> 19.8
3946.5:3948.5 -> 19.3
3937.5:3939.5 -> 11.3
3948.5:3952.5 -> 20.8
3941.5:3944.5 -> 16.4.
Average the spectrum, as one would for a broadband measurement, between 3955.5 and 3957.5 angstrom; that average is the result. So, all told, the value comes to 20.6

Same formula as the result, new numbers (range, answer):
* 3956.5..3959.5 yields 19.7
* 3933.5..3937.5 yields 7.21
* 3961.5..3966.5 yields 12.4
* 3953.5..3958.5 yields 20.6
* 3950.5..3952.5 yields 20.7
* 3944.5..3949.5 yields 18.6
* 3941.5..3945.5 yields 15.9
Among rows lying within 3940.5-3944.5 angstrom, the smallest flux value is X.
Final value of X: 13.8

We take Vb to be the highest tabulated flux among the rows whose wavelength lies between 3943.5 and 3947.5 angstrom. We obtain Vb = 18.6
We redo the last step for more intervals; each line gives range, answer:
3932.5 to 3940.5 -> 12.6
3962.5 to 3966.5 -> 13.8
